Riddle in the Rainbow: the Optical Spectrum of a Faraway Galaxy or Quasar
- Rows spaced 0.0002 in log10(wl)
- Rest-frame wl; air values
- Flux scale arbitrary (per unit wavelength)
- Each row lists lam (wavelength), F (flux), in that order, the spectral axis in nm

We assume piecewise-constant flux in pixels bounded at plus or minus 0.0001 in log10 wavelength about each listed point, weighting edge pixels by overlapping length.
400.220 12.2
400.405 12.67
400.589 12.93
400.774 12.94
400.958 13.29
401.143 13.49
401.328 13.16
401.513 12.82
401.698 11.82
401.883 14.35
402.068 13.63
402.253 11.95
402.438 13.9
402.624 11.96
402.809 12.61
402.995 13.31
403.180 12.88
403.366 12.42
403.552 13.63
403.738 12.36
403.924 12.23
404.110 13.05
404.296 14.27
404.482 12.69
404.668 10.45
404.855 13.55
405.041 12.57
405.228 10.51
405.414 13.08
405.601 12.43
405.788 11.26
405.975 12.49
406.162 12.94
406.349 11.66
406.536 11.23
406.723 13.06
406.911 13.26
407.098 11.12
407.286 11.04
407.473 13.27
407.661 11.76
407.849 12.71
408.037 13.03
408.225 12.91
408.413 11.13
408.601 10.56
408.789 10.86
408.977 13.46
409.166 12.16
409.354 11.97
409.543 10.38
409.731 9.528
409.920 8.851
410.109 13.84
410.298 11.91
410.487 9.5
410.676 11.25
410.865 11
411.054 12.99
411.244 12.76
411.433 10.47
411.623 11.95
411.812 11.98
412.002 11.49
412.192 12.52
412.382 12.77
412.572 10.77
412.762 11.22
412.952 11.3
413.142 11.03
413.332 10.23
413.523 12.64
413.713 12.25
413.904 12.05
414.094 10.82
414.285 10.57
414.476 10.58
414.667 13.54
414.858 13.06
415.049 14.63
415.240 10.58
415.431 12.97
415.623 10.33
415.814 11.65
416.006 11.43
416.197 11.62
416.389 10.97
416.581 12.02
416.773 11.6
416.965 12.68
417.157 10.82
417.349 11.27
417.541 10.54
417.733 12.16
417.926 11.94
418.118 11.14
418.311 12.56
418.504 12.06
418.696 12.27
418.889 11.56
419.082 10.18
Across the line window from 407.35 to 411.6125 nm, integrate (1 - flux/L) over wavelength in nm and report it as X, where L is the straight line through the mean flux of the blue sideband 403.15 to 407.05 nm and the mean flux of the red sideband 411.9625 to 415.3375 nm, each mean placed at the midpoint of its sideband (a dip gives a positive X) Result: 0.16 nm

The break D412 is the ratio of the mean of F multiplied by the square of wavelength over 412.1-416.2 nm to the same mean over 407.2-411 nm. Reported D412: 1.04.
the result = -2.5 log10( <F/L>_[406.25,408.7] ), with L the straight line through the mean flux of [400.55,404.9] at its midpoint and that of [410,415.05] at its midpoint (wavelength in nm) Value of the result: 0.026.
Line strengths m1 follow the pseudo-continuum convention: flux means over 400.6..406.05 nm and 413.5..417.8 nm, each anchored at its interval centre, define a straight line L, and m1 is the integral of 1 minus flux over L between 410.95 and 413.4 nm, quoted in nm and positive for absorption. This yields 0.08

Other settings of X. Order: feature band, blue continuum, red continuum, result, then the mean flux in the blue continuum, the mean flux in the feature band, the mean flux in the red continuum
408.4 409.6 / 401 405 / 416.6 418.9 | 0.08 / 12.9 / 11.6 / 11.7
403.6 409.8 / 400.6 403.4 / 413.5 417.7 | 0.22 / 13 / 12.1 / 11.7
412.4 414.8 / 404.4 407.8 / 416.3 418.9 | 0.07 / 12.1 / 11.5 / 11.7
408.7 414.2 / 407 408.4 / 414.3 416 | 0.28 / 12.2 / 11.5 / 12.1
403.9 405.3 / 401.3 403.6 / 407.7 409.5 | 0.02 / 12.9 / 12.5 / 12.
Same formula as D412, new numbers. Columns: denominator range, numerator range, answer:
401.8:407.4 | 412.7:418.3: 0.98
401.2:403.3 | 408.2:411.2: 0.91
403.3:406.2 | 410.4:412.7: 0.96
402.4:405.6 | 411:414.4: 0.96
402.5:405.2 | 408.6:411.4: 0.93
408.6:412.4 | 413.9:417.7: 1.04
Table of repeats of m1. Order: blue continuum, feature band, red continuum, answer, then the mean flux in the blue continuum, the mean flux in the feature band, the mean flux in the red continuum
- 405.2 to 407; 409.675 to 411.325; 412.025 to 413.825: 0.07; 12.3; 11.3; 11.6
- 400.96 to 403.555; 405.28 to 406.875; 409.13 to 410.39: -0.03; 13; 12.3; 11.2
